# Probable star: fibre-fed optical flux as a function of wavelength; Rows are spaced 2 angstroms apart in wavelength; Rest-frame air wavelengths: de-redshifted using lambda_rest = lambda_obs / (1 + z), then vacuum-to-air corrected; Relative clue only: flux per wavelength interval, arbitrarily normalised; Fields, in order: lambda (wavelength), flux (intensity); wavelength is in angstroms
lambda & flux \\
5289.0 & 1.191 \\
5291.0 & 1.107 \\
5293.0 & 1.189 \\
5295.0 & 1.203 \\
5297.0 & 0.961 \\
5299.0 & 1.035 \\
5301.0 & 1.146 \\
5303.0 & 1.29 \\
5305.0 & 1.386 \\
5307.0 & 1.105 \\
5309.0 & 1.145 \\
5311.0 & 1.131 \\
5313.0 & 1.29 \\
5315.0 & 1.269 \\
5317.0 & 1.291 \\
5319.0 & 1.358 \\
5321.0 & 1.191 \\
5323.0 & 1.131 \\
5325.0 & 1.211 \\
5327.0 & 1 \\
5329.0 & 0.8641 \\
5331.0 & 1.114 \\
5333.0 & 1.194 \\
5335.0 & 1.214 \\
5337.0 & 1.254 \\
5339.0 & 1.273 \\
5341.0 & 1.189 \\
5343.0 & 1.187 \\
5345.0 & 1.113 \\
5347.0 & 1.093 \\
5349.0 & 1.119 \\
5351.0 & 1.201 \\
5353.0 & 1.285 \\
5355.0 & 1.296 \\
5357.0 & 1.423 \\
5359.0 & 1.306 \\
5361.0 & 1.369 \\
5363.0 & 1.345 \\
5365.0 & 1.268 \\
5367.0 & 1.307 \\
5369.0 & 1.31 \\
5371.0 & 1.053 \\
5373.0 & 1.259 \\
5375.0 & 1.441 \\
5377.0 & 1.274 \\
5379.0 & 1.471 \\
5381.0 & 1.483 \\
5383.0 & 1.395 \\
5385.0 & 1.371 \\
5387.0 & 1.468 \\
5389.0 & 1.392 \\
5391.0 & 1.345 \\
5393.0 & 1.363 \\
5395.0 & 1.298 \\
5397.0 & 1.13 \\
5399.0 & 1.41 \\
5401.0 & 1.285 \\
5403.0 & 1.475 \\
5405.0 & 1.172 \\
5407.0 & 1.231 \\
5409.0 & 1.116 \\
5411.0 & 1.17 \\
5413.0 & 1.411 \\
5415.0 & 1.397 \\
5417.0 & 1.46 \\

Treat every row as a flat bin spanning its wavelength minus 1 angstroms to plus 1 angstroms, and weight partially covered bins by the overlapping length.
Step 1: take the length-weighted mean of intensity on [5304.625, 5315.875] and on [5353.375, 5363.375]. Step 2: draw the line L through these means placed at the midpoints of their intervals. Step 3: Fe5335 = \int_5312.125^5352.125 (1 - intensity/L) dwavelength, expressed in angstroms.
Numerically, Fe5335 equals 2.9 angstroms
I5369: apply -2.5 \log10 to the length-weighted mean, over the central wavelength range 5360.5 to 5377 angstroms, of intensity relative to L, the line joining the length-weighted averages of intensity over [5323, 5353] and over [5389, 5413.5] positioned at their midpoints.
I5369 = -0.07 mag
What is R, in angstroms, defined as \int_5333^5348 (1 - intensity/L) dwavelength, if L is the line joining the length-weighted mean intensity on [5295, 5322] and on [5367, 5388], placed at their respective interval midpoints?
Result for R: 0.9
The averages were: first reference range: 1.2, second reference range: 1.35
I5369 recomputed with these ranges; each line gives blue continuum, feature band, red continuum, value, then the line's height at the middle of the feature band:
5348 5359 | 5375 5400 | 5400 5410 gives -0.09 mag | 1.26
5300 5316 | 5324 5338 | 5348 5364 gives 0.12 mag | 1.26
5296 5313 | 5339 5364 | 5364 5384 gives 0.02 mag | 1.27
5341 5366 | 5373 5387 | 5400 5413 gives -0.12 mag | 1.25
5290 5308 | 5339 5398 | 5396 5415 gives -0.05 mag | 1.23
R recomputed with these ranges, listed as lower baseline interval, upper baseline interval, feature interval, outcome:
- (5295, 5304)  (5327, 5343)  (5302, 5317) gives -1.43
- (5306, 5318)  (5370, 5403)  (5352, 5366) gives -0.38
